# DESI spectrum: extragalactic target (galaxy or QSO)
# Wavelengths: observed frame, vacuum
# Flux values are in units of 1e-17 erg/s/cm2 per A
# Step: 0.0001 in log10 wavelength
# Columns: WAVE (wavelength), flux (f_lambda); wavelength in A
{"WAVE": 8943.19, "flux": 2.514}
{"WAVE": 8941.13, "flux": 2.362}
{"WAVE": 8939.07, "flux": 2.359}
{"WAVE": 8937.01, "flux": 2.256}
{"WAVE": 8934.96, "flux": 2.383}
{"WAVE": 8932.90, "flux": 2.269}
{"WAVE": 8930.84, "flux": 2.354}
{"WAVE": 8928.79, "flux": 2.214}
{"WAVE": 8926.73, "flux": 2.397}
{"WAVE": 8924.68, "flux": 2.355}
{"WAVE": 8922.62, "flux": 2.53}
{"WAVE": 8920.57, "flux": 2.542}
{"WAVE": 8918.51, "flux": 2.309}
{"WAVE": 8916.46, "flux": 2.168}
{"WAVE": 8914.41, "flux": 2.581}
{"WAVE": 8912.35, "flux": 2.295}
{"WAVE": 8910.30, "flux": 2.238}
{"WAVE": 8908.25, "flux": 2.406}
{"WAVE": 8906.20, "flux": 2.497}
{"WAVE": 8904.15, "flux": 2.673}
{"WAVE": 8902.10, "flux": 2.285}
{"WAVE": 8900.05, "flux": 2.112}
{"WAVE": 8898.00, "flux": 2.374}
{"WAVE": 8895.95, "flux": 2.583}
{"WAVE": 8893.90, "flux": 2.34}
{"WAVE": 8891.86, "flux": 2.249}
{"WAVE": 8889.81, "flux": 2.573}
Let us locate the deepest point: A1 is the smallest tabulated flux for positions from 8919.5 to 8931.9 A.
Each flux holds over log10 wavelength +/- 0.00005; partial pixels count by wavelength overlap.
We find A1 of 2.214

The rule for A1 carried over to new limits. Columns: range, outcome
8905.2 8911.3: 2.238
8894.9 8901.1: 2.112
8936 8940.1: 2.256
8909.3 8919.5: 2.168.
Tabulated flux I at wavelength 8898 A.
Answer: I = 2.374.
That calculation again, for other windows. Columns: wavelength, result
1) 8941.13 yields 2.362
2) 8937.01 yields 2.256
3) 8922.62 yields 2.53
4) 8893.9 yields 2.34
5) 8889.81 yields 2.573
